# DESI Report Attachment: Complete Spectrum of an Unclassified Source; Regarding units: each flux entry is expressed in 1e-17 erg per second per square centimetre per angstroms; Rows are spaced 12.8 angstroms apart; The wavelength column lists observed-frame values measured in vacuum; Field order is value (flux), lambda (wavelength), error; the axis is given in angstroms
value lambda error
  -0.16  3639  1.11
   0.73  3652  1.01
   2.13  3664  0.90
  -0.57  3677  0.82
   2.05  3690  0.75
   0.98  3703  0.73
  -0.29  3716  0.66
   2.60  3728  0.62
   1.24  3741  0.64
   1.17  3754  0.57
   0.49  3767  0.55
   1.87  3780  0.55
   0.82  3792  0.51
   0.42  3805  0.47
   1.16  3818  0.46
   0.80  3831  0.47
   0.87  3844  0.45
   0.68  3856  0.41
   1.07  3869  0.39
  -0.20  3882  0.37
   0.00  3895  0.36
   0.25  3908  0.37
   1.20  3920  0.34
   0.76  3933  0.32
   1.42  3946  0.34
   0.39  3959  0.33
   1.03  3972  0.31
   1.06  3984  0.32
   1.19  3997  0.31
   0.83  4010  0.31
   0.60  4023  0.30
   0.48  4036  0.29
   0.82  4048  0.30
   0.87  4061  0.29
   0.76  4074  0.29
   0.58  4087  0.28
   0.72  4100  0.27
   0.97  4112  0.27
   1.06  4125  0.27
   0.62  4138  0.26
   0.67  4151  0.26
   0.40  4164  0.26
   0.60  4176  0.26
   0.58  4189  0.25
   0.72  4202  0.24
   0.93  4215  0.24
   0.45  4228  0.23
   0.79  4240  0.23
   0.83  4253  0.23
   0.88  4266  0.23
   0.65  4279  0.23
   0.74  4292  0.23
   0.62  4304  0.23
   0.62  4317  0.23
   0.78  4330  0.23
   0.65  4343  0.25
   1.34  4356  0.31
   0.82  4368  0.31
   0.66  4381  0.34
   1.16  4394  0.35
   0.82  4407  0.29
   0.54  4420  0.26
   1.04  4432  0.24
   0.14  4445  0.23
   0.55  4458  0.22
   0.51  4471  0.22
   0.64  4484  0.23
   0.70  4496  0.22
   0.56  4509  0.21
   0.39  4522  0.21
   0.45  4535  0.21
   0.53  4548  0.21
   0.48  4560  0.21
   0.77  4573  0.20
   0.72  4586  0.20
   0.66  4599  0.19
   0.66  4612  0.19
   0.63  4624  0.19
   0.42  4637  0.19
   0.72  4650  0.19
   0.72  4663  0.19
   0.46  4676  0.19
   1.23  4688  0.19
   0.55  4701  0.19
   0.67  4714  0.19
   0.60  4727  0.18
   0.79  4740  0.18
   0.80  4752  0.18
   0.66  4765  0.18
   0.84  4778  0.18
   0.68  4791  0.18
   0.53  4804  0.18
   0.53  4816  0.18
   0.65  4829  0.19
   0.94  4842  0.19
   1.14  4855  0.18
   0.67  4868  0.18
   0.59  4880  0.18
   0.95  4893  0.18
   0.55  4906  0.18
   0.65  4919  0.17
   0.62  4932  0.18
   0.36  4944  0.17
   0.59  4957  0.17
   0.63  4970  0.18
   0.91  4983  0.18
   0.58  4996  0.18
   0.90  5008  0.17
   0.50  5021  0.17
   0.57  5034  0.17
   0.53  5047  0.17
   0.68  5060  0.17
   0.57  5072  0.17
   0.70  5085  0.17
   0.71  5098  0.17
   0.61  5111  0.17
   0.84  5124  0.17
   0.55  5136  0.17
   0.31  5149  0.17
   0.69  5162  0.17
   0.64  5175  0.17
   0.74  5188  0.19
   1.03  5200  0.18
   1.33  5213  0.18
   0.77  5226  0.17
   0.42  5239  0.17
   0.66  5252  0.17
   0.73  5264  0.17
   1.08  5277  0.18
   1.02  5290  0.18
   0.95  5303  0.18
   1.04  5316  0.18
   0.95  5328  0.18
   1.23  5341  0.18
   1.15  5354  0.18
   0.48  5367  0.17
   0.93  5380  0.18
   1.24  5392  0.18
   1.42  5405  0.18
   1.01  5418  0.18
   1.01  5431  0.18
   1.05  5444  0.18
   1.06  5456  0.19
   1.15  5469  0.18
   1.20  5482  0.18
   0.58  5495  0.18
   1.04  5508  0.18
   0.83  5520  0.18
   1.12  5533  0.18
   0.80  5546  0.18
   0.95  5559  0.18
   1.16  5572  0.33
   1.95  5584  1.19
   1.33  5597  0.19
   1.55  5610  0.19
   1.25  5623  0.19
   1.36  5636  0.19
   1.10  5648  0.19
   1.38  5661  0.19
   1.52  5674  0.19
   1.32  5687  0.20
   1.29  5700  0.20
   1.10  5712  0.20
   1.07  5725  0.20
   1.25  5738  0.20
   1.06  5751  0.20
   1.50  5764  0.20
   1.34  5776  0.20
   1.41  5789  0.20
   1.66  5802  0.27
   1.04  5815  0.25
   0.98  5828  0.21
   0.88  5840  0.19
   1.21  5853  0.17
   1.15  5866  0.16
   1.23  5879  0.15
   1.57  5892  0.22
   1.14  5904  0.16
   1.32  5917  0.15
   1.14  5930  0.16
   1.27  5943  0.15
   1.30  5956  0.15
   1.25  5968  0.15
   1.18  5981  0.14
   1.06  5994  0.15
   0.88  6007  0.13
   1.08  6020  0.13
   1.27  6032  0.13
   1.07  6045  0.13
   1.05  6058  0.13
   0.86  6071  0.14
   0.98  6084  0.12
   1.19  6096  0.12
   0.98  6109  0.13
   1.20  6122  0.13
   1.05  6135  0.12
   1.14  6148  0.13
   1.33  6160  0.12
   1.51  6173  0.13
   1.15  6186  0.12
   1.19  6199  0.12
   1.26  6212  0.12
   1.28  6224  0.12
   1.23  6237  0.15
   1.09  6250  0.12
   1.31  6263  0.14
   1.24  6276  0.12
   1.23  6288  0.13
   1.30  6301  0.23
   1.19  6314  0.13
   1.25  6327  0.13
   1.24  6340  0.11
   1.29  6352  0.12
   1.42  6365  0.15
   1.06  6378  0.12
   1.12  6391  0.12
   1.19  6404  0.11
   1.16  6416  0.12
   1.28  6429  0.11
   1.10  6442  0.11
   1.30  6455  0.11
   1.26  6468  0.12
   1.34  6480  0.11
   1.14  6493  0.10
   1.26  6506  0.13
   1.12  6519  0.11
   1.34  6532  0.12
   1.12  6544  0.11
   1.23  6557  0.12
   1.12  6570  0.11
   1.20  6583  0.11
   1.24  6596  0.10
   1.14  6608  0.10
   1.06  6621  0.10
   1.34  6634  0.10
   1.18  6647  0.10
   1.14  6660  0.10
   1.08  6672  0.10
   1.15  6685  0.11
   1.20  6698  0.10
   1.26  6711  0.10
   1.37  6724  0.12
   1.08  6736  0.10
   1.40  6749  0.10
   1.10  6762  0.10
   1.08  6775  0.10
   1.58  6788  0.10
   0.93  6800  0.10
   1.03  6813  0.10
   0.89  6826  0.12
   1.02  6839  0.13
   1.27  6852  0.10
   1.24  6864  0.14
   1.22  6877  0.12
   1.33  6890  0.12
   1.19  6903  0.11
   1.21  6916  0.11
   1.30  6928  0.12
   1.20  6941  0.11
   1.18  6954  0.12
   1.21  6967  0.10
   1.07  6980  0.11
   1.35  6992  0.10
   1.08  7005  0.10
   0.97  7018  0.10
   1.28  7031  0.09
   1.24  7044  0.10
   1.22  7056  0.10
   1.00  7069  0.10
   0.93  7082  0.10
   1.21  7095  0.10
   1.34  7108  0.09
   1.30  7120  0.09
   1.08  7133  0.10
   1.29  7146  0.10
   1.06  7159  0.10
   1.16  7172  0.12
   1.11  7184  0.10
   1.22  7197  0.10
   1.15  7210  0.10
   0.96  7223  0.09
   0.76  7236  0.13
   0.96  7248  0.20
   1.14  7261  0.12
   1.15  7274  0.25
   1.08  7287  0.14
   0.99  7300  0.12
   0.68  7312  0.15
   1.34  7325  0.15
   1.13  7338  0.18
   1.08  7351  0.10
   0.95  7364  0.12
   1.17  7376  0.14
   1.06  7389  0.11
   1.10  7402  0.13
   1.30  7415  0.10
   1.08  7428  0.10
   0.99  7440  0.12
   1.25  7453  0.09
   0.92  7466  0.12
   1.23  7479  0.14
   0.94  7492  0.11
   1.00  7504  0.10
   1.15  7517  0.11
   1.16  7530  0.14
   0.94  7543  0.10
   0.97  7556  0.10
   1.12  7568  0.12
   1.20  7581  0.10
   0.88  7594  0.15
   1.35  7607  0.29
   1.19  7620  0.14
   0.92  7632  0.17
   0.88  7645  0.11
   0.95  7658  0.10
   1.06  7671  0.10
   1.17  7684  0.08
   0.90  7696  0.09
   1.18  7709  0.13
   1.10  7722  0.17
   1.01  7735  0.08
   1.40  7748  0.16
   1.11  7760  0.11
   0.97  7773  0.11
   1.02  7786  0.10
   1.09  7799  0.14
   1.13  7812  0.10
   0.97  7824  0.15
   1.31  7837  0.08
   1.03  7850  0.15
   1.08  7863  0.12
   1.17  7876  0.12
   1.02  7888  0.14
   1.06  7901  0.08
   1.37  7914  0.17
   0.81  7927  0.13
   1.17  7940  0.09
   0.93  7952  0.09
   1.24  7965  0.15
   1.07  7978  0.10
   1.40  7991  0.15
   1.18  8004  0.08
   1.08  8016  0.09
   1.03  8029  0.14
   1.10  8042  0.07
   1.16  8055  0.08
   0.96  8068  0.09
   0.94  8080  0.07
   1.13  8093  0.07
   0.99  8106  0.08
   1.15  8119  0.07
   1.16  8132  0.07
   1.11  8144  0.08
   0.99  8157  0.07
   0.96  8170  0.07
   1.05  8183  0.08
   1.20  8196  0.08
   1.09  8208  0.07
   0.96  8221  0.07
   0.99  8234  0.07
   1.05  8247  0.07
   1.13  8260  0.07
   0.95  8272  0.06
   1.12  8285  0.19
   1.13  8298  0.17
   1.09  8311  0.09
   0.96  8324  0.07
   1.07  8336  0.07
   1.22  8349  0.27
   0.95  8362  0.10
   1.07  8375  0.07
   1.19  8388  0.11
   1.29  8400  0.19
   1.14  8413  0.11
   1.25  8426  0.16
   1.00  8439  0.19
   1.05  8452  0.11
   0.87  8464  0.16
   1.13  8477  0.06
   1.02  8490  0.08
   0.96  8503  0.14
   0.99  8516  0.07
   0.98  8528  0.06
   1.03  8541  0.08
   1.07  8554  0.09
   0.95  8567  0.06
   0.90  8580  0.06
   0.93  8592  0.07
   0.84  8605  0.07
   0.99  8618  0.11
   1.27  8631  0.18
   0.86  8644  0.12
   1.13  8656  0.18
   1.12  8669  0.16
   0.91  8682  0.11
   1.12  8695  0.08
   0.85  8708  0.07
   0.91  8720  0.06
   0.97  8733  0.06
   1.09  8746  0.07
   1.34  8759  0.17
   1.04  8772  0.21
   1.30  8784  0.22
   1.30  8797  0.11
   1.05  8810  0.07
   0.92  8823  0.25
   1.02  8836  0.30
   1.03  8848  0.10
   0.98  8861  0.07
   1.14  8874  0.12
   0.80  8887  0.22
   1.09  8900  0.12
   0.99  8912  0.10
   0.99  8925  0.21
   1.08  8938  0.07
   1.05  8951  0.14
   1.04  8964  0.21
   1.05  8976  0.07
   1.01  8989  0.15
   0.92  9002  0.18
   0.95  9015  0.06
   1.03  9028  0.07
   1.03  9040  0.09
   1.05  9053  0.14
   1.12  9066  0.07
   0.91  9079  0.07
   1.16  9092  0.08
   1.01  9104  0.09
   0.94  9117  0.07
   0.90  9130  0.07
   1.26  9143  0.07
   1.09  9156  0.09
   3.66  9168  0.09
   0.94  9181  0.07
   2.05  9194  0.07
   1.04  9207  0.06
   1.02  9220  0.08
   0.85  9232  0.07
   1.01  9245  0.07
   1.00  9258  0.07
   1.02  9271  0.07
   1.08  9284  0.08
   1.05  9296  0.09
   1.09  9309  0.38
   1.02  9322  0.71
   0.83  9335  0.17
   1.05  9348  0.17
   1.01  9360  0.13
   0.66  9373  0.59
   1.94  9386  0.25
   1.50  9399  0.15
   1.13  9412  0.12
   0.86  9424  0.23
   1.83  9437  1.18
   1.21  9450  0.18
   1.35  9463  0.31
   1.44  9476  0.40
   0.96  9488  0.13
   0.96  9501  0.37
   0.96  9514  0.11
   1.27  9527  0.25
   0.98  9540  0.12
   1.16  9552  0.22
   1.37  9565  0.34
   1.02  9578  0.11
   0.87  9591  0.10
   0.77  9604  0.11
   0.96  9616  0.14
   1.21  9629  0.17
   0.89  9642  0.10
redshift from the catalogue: 0.40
